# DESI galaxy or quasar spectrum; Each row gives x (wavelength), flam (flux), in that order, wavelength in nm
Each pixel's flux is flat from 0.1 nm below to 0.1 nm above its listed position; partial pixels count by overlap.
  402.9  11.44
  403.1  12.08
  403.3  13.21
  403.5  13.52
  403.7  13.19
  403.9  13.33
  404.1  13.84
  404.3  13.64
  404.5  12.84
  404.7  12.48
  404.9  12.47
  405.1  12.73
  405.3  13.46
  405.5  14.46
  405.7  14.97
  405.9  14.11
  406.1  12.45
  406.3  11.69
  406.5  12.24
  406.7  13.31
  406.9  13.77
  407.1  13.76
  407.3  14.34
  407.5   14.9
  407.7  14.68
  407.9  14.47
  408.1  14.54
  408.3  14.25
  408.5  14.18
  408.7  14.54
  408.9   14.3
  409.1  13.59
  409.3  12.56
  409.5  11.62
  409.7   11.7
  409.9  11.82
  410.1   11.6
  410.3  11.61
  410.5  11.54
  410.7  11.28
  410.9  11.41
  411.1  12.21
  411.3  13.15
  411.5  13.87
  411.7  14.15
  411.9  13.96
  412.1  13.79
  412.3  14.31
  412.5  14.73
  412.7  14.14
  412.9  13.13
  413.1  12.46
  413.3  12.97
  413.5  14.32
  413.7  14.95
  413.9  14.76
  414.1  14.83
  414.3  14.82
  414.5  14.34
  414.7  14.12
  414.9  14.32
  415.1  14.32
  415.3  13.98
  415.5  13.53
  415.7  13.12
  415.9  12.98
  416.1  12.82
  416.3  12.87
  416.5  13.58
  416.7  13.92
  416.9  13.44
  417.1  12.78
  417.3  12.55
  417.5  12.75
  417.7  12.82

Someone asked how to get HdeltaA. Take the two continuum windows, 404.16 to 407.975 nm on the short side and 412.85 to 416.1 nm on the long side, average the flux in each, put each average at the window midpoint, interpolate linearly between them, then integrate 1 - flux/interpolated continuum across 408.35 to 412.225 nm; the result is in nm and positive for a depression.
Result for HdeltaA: 0.25 nm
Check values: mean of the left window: 13.5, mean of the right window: 13.9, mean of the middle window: 12.8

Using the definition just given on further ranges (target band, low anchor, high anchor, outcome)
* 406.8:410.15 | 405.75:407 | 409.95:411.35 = -0.32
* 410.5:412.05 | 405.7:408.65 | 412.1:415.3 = 0.14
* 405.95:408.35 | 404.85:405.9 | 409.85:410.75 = -0.14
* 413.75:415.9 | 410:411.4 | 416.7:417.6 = -0.27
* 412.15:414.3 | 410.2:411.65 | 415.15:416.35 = -0.23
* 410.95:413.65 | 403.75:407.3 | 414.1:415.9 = 0.04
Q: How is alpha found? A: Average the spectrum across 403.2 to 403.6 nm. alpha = 13.4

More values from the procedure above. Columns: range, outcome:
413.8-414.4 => 14.8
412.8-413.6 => 13.2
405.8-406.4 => 12.7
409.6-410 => 11.8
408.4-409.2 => 14.2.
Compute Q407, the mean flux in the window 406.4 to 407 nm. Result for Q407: 13.1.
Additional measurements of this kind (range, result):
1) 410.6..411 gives 11.3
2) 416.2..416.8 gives 13.5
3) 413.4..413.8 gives 14.6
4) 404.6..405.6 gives 13.1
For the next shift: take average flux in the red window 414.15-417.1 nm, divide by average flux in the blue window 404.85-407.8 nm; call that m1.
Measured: 1.01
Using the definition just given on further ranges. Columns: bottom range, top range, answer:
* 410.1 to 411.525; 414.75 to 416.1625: 1.13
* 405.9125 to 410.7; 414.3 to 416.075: 1.05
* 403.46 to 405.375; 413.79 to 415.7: 1.09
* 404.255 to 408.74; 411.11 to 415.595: 1.03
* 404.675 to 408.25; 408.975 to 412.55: 0.93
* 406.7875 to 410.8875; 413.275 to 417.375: 1.04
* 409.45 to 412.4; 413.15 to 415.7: 1.13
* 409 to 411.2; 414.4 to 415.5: 1.19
